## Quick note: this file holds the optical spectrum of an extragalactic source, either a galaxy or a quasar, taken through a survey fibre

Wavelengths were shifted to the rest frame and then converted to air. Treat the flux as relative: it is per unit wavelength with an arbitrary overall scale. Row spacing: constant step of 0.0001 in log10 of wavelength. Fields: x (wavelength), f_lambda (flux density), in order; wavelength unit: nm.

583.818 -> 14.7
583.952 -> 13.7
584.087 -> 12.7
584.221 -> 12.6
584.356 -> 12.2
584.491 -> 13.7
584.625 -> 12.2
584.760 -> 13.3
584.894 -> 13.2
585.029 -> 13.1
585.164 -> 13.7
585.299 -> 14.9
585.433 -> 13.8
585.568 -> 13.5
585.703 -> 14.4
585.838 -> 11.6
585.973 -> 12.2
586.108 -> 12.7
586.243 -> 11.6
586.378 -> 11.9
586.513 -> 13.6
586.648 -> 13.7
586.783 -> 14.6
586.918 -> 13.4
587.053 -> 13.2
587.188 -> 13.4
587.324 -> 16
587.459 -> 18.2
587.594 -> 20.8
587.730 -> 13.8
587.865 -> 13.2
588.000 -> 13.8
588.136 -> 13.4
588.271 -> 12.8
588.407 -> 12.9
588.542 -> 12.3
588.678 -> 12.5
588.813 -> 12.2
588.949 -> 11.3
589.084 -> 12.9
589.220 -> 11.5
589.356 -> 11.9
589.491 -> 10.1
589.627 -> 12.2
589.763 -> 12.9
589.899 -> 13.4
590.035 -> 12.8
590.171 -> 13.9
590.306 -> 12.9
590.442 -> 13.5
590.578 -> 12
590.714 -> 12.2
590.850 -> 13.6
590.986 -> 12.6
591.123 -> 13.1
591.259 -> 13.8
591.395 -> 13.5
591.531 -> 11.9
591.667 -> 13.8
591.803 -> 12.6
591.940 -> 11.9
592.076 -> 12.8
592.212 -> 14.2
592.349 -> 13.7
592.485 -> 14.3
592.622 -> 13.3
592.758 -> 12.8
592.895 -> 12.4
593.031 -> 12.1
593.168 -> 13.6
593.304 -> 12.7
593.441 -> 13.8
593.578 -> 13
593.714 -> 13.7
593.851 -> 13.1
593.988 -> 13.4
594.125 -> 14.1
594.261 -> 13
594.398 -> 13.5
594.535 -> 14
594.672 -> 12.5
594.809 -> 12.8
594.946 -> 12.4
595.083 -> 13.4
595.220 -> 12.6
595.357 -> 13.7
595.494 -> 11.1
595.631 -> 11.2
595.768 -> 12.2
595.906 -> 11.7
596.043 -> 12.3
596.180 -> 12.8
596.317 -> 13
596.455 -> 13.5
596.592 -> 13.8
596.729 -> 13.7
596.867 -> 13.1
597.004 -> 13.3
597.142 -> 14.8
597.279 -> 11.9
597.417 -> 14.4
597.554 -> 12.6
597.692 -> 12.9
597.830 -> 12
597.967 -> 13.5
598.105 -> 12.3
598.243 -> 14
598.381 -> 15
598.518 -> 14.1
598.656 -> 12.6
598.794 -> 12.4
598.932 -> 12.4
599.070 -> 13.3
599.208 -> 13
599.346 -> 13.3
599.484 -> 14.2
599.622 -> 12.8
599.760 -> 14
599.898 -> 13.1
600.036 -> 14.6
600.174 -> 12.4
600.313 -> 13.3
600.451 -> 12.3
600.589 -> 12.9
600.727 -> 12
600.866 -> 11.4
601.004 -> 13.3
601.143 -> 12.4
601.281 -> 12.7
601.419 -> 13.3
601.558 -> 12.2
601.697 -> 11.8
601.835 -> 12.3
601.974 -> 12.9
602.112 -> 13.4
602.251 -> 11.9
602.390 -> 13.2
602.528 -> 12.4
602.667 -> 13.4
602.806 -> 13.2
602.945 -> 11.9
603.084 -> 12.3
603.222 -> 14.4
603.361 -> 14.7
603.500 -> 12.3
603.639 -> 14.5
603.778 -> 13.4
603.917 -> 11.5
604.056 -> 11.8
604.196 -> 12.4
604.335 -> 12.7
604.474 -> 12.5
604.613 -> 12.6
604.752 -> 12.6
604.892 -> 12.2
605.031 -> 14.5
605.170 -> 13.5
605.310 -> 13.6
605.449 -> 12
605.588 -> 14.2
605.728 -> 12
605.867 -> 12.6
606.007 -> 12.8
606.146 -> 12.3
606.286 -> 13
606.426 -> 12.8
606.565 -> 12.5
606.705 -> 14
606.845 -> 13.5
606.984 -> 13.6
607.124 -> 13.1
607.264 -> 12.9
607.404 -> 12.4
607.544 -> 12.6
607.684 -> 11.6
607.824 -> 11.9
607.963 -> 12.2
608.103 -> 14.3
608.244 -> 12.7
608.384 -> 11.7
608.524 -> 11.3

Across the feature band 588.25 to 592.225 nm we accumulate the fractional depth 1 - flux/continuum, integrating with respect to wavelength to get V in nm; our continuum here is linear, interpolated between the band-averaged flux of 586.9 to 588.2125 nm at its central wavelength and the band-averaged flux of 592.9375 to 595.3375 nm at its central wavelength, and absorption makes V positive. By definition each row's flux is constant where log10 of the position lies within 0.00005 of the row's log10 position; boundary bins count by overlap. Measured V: 0.44 nm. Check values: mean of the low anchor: 15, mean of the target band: 12.6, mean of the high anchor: 13.2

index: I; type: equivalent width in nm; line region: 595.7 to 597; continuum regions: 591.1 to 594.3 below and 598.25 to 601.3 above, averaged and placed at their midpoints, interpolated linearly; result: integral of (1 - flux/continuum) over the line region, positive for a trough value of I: 0.02 nm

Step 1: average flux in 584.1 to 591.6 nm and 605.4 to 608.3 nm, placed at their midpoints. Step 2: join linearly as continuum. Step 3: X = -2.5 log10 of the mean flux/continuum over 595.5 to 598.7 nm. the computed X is 0.00 mag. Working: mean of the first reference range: 13.2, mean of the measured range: 13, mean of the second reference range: 12.8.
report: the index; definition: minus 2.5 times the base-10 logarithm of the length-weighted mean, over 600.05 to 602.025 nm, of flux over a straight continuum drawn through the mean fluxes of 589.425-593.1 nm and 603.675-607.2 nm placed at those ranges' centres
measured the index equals 0.03 mag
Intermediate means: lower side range 12.9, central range 12.6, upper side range 12.9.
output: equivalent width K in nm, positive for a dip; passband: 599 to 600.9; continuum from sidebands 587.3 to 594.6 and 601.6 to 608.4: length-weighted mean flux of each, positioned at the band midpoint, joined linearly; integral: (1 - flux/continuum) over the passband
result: -0.01 nm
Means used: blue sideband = 13.2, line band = 13.1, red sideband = 12.8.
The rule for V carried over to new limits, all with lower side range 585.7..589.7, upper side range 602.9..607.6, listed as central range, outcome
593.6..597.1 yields 0.04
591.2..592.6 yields -0.01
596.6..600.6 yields -0.06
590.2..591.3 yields 0.02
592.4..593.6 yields 0.00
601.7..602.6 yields 0.03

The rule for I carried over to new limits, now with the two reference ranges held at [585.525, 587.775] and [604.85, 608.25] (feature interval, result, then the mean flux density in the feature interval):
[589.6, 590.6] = 0.06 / 13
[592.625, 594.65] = 0.06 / 13.2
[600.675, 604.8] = 0.13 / 12.7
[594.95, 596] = 0.10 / 12.3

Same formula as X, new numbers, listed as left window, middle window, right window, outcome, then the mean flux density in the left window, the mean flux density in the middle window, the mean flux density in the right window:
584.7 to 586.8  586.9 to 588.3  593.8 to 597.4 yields -0.13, 13.2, 14.8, 13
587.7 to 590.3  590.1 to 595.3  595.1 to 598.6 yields -0.03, 12.6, 13.1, 13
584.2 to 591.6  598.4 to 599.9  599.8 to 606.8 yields -0.03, 13.2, 13.3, 12.8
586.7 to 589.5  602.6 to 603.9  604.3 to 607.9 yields -0.03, 13.6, 13.3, 12.8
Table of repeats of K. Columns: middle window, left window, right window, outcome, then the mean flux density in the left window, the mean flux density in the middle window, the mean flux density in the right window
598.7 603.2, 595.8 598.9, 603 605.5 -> 0.08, 13.1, 12.8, 13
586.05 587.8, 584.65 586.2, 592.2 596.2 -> -0.16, 13.2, 14.4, 13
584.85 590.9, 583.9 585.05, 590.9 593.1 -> -0.13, 12.9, 13.3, 13.1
